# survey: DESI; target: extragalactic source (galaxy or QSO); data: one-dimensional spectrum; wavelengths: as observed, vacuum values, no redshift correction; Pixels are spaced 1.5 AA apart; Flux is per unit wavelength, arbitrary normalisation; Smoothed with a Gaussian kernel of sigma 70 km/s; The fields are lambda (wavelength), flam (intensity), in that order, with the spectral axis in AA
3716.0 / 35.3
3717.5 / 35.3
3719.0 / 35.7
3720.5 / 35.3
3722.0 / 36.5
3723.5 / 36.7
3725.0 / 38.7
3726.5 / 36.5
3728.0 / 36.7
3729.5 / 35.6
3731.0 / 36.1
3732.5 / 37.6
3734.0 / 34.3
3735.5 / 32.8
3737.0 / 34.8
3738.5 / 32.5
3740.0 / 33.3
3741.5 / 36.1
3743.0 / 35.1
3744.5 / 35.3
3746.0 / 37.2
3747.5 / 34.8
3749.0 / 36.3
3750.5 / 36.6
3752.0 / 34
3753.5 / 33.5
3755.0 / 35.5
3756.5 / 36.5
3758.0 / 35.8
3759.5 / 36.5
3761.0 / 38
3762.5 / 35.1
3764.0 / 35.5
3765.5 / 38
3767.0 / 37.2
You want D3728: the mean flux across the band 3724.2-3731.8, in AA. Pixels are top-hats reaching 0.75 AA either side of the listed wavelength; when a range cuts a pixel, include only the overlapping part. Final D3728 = 36.7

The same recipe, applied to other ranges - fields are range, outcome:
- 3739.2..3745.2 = 34.9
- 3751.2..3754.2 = 33.8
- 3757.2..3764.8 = 36.2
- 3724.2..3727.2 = 37.6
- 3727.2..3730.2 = 36.2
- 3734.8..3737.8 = 33.8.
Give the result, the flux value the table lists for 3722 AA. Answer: 36.5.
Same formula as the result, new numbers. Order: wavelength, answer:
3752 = 34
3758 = 35.8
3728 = 36.7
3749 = 36.3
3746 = 37.2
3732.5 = 37.6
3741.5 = 36.1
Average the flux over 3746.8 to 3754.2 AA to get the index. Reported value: 35.1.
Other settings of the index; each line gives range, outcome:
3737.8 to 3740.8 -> 33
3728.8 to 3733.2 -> 36.4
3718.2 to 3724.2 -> 36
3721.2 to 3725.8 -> 37.3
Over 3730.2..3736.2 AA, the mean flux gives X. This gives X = 35.2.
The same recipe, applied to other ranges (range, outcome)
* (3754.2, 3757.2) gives 35.9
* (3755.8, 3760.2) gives 36.3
